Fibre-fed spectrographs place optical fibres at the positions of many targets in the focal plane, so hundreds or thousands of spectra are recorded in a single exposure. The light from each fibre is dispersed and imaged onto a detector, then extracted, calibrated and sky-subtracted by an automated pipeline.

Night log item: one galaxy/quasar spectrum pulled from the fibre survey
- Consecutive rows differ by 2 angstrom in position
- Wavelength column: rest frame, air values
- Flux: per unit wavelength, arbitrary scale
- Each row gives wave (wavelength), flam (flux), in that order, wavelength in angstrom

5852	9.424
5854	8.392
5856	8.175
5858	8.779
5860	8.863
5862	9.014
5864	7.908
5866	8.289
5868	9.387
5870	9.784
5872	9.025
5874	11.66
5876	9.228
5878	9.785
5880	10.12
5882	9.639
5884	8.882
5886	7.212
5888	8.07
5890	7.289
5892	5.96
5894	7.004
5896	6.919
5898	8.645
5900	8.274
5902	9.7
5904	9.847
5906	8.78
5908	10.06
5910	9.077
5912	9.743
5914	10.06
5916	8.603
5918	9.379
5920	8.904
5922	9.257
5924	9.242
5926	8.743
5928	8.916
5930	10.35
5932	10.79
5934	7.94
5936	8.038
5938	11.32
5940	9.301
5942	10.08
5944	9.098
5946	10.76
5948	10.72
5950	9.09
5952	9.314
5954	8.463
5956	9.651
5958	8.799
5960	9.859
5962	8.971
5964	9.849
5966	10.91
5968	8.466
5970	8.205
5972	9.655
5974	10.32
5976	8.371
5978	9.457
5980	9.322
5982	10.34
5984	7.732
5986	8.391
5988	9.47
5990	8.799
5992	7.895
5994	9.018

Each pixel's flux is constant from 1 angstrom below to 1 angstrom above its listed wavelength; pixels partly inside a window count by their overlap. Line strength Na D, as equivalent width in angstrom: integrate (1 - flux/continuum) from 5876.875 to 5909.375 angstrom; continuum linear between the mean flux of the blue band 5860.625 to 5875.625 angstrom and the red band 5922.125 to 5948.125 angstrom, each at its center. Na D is 3.03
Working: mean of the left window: 9.28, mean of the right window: 9.59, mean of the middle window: 8.52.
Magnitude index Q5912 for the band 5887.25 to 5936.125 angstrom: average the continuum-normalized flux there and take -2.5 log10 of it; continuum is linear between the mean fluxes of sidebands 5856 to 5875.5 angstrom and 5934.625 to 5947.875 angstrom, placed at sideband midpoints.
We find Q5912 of 0.09 mag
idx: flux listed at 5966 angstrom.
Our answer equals 10.91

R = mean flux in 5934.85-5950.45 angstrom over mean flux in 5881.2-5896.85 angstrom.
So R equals 1.29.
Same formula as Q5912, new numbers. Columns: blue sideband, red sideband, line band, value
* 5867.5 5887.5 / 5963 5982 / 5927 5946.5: -0.021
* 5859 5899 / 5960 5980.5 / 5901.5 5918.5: -0.069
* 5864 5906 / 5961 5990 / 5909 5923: -0.047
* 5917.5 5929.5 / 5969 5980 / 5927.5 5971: -0.039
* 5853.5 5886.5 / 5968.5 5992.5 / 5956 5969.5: -0.049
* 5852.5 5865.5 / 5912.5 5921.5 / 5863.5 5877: -0.083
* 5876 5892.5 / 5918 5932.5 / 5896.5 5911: -0.023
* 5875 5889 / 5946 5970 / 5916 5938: 0.005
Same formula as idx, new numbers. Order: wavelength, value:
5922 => 9.257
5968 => 8.466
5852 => 9.424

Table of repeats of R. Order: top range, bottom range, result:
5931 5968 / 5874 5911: 1.11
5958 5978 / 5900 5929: 1.01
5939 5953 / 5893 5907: 1.16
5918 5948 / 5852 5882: 1.04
